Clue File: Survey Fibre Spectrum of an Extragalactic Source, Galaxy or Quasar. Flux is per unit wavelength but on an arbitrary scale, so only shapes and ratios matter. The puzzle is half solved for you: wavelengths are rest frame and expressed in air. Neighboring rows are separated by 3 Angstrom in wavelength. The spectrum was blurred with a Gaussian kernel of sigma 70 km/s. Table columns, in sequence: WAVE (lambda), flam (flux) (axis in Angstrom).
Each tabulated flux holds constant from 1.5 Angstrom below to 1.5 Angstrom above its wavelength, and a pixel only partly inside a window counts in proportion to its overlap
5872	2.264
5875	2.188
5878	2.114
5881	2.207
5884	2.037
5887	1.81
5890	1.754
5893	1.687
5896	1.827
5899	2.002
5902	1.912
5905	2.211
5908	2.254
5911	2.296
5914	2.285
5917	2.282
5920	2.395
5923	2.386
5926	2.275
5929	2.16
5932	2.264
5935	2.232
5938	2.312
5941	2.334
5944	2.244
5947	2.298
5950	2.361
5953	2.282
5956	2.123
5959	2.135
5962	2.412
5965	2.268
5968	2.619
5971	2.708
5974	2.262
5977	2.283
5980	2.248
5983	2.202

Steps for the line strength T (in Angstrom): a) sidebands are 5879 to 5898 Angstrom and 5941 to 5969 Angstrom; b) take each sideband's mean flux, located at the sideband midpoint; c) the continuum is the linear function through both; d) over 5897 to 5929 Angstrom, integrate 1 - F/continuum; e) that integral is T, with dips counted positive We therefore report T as -2.7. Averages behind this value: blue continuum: 1.9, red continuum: 2.3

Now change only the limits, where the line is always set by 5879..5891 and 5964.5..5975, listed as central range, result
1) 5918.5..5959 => 0.4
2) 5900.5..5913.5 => -0.4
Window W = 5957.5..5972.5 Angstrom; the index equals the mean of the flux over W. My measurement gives 2.43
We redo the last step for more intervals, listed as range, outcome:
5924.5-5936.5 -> 2.23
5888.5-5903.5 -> 1.84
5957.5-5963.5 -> 2.27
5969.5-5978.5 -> 2.42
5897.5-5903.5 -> 1.96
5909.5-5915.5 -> 2.29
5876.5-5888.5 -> 2.04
